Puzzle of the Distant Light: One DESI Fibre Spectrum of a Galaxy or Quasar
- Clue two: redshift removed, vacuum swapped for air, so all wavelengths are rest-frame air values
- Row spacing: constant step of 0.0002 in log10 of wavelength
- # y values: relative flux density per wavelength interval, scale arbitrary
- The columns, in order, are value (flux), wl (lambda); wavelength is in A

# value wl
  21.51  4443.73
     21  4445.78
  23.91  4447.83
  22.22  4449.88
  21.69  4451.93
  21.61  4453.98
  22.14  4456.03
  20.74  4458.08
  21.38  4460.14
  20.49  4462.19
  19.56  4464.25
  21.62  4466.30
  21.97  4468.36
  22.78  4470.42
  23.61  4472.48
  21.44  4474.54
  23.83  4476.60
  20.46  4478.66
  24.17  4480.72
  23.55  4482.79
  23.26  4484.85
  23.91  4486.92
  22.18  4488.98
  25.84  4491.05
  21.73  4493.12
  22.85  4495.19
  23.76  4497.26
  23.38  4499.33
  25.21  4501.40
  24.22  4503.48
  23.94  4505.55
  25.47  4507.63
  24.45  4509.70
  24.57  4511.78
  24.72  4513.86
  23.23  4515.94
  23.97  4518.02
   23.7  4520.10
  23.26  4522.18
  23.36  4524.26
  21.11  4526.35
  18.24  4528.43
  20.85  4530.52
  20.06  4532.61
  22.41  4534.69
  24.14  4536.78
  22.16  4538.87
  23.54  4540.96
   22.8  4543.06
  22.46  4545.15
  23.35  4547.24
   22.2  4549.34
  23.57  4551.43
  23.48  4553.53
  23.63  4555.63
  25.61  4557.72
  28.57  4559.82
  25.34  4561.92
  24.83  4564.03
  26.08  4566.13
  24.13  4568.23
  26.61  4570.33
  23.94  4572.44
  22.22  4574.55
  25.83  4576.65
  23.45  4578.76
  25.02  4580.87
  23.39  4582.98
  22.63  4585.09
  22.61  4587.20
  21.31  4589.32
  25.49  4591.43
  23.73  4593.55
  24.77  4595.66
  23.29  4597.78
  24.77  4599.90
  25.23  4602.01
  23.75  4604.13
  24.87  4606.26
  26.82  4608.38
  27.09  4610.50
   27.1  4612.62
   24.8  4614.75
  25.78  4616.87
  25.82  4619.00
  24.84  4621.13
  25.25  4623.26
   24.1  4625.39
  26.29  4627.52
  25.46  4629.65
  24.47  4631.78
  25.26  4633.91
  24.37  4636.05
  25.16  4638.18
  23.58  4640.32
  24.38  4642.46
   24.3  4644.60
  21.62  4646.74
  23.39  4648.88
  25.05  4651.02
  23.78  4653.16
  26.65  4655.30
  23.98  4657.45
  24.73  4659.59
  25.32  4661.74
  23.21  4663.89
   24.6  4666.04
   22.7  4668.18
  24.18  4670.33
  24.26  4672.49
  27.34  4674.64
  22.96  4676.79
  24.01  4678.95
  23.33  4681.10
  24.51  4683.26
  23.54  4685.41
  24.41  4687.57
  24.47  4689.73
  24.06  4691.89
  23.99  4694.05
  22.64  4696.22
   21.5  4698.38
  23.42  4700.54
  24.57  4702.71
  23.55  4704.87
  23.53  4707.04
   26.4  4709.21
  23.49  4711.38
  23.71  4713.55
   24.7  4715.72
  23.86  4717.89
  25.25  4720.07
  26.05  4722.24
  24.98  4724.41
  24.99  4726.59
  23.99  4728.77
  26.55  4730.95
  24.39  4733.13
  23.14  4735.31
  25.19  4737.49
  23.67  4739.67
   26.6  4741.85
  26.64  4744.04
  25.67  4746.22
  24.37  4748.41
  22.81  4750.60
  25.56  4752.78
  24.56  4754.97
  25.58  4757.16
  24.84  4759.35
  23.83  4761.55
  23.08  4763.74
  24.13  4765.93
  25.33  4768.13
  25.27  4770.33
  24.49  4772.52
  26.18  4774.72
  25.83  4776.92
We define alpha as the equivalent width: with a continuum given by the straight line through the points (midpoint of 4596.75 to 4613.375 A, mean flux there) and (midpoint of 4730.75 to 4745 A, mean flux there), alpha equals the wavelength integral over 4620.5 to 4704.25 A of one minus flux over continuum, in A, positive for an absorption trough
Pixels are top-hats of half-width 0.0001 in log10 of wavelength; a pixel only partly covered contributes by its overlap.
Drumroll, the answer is 3.3 A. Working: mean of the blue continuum 25.3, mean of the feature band 24.2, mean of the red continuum 25.1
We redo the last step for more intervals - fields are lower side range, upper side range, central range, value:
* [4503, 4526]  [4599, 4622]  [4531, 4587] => 1.95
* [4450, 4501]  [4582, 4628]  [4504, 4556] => 0.89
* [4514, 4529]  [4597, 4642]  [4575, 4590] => 0.46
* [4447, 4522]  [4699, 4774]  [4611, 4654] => -1.46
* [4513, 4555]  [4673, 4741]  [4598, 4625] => -2.36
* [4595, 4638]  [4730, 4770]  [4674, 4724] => 1.63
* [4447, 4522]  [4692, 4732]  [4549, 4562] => -0.73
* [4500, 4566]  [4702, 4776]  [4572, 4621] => -1.27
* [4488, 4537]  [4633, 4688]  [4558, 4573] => -1.36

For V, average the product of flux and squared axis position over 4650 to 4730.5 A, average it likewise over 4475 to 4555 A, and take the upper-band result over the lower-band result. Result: 1.13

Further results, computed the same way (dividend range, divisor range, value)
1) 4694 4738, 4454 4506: 1.19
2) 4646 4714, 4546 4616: 1.02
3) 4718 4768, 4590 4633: 1.04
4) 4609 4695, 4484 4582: 1.09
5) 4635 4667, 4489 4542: 1.11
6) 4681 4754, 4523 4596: 1.11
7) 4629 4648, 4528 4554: 1.13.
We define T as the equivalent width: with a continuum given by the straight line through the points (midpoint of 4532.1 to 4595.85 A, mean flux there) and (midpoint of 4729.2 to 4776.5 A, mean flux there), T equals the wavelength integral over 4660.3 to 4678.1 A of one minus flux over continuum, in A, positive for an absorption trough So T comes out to 0.07 A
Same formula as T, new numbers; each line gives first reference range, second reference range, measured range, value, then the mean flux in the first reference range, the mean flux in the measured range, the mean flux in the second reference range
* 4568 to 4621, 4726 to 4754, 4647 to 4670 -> 0.4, 24.6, 24.2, 24.9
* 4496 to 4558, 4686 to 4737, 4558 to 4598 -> -1.6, 23.2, 24.4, 24.2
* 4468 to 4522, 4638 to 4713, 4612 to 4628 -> -1.0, 23.6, 25.4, 24.1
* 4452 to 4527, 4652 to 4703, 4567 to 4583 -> -0.6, 23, 24.4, 24.1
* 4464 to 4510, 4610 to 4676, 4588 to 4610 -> -0.1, 23.2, 24.4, 24.8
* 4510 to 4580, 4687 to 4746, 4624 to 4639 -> -0.6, 23.6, 25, 24.5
